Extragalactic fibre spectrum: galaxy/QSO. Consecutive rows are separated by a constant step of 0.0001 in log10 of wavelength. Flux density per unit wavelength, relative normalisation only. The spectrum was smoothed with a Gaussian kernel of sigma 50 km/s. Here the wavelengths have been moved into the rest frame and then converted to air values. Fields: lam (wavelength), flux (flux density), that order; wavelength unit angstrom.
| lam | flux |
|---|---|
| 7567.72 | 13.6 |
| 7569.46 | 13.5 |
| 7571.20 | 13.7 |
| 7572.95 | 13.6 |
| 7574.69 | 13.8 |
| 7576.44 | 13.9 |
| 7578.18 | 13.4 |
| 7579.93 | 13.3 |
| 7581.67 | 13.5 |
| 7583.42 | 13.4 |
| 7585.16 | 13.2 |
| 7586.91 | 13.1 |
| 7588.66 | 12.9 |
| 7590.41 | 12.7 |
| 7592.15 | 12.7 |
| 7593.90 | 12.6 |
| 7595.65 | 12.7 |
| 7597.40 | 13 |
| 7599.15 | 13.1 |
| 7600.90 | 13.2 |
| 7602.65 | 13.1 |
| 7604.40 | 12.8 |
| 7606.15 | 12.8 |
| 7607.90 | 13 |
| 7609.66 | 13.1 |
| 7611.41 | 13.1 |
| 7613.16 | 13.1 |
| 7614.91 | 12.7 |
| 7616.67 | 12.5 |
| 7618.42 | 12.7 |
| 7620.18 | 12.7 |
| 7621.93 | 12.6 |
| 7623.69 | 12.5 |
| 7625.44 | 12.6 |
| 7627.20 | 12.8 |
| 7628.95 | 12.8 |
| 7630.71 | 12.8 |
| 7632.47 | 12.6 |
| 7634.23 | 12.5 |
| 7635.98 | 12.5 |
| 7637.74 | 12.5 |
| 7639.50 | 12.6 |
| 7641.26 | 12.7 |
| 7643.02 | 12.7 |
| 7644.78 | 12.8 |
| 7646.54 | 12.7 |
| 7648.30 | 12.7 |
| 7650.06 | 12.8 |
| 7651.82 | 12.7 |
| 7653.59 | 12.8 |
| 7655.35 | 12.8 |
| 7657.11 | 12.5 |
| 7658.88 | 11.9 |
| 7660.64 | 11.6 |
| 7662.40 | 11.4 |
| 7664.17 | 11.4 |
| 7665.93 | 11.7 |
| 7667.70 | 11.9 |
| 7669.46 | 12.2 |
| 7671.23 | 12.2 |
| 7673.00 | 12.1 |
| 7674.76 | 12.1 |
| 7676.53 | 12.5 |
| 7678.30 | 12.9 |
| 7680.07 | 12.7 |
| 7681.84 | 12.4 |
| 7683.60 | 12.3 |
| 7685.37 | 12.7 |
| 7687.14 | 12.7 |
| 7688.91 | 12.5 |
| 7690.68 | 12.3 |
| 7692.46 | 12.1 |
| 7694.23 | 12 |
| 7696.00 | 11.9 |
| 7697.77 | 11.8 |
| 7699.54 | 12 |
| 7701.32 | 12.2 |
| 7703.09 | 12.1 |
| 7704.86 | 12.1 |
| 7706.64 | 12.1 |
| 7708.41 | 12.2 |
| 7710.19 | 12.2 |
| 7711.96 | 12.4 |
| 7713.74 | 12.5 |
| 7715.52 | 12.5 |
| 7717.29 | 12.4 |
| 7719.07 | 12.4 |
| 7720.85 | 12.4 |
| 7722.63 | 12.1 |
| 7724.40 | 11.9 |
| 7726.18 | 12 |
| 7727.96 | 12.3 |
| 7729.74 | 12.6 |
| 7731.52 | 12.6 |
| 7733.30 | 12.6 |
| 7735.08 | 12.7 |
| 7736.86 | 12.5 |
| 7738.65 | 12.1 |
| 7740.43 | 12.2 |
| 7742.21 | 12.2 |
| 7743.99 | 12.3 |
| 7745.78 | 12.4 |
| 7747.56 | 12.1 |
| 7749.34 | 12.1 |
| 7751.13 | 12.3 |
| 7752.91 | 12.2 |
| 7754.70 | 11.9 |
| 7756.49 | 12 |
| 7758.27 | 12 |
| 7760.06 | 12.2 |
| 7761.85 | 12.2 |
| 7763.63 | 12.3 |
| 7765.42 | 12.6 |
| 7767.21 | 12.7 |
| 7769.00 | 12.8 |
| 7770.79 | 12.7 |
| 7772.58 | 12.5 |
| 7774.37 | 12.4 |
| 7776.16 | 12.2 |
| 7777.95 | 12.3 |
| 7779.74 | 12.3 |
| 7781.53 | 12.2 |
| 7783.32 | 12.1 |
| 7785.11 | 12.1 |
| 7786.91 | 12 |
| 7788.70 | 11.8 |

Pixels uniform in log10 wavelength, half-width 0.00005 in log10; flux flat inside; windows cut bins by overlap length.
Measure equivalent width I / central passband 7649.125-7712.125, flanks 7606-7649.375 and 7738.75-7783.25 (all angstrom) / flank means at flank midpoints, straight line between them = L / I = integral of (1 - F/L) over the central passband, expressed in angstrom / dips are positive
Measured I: 1.6 angstrom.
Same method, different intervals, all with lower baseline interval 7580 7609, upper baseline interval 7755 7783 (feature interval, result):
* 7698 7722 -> 0.6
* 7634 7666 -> 1.0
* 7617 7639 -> 0.4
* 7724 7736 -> 0.1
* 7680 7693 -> 0.2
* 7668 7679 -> 0.3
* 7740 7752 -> 0.2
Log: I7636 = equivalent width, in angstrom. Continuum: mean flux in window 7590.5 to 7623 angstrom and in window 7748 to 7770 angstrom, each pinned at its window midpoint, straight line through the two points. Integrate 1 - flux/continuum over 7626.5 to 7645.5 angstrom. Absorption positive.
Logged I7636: 0.12 angstrom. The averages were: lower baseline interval 12.9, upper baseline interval 12.3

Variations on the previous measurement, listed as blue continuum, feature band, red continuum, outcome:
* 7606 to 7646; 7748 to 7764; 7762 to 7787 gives 0.38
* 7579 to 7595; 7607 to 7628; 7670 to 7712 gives 0.05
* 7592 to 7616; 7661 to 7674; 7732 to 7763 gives 0.81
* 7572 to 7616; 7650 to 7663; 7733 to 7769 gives 0.49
